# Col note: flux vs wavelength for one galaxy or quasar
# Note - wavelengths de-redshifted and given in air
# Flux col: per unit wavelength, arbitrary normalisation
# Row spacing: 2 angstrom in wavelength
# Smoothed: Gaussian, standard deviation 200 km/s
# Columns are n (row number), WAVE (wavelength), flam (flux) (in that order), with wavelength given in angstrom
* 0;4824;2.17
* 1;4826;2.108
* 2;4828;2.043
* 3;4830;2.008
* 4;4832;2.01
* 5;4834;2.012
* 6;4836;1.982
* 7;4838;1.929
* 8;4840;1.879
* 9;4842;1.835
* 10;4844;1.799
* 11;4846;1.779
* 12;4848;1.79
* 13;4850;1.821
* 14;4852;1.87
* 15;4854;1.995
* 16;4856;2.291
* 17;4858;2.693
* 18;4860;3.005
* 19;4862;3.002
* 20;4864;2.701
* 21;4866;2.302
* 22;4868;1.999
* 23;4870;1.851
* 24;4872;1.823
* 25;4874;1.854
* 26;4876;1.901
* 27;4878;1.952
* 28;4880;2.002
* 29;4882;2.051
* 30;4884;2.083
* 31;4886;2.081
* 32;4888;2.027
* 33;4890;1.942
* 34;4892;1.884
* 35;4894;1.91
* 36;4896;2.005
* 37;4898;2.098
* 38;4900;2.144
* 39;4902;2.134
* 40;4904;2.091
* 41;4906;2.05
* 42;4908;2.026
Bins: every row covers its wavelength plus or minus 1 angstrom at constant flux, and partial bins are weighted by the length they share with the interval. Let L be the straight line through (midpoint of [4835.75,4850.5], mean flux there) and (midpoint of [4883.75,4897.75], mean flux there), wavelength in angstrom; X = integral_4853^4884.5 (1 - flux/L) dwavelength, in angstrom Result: -4.9 angstrom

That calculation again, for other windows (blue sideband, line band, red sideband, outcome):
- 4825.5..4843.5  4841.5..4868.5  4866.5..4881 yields -3.8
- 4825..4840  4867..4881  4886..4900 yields 0.6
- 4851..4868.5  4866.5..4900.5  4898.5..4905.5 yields 4.1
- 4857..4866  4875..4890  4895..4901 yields 2.3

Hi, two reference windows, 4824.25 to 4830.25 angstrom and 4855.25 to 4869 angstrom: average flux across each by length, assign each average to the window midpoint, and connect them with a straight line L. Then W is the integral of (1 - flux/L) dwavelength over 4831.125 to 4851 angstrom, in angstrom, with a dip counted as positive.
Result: 3.4 angstrom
